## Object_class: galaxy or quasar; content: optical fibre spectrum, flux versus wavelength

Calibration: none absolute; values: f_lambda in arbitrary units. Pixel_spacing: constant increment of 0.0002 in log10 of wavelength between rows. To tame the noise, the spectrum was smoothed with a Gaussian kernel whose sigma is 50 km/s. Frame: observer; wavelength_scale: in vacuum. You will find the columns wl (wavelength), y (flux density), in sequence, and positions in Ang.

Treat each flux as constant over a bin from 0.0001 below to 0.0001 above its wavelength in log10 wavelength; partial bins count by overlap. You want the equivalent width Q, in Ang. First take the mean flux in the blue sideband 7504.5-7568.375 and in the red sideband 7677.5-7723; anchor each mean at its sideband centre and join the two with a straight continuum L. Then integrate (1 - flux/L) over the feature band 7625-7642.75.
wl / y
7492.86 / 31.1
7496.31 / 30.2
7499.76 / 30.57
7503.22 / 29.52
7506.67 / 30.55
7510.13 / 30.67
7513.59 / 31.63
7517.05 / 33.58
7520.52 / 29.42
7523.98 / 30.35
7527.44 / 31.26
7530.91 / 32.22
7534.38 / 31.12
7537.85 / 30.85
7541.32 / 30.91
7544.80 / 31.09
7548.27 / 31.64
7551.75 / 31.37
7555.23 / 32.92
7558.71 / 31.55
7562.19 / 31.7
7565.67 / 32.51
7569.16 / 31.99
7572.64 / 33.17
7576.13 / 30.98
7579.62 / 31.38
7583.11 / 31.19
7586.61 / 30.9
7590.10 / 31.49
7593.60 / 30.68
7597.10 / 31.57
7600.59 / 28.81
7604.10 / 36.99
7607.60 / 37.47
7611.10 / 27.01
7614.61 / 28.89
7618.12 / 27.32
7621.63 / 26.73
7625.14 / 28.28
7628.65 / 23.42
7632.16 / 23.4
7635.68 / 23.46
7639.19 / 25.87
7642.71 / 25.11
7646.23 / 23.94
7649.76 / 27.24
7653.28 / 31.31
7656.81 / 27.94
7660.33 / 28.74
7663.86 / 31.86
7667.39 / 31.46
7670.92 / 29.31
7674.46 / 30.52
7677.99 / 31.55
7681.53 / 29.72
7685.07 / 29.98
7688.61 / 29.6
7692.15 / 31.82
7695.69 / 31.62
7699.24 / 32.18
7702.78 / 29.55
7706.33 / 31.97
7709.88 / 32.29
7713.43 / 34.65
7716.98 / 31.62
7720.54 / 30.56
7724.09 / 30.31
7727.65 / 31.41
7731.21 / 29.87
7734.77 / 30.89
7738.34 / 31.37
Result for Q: 3.8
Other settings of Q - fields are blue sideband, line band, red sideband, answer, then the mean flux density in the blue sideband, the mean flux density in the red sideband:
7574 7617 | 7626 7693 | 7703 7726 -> 7.2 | 31.4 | 31.7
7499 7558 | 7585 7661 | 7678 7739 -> 6.6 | 31.2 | 31.1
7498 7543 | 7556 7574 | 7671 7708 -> -0.7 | 31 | 30.8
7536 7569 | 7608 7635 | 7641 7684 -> 2.9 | 31.6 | 29.1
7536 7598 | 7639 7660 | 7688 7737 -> 2.9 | 31.5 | 31.4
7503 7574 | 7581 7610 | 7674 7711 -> -0.9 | 31.5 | 31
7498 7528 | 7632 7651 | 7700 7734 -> 3.8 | 30.8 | 31.4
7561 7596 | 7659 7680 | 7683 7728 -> 0.5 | 31.6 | 31.3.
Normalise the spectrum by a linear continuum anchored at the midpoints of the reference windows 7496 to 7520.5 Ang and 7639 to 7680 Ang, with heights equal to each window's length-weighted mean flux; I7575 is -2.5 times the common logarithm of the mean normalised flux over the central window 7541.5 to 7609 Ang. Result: -0.071 mag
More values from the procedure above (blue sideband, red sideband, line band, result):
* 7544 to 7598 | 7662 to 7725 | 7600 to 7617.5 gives -0.01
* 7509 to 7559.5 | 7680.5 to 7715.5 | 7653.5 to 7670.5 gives 0.05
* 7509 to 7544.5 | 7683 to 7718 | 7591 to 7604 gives 0.00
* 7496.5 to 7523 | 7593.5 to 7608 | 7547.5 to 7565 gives 0.00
